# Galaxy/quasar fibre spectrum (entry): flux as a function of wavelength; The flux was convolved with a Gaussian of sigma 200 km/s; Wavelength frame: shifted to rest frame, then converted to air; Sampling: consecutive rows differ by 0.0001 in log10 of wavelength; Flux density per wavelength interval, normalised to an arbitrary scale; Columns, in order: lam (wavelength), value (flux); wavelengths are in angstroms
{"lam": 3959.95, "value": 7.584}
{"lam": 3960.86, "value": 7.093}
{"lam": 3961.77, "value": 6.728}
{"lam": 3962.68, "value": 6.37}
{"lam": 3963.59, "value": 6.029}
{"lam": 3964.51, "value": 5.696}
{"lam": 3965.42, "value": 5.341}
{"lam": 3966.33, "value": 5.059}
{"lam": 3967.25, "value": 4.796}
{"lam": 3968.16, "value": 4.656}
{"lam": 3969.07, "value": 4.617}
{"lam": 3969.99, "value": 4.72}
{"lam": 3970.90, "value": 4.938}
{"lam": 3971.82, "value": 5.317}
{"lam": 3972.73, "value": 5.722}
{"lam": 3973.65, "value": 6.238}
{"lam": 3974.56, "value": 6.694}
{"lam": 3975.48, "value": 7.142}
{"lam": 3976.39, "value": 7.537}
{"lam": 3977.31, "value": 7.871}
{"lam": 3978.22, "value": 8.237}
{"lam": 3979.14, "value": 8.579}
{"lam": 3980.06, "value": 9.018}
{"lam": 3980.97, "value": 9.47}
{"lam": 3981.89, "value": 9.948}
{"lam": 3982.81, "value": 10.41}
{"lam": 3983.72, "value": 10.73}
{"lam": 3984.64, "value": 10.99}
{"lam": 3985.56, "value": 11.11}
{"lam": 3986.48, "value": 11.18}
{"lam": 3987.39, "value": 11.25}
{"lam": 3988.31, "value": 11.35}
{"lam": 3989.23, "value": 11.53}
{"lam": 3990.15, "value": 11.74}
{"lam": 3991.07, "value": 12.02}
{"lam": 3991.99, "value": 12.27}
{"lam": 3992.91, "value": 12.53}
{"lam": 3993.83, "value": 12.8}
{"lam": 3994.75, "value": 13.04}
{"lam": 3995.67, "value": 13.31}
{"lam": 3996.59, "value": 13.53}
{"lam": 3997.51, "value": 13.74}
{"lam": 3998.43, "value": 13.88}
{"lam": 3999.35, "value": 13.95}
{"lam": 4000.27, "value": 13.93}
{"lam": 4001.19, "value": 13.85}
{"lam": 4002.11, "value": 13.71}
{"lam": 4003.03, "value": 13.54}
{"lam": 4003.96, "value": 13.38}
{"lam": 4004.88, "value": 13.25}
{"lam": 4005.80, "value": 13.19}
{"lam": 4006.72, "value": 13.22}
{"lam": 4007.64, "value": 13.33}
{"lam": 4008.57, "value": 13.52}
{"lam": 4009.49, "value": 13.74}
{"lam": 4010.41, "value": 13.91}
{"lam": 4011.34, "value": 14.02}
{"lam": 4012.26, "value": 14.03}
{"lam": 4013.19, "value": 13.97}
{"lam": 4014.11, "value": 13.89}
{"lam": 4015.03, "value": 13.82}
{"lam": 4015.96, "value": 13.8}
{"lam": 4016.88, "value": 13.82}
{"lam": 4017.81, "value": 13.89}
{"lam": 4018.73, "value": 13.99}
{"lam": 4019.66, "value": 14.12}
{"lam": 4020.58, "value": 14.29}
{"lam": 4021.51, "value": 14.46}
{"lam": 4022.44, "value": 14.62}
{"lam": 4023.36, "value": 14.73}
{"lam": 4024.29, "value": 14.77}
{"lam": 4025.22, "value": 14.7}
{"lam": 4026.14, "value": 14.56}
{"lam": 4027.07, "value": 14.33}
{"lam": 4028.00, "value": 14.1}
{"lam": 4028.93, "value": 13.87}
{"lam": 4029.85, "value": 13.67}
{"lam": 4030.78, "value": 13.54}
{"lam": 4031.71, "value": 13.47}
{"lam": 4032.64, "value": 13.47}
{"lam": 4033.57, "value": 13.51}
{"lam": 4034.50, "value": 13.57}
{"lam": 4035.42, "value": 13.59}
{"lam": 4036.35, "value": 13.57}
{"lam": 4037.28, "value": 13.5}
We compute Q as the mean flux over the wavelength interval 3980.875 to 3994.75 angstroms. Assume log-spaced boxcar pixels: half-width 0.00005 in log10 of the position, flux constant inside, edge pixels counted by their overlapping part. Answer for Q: 11.4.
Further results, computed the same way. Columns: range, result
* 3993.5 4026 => 13.8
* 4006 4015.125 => 13.7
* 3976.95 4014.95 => 12.3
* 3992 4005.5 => 13.4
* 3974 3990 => 9.61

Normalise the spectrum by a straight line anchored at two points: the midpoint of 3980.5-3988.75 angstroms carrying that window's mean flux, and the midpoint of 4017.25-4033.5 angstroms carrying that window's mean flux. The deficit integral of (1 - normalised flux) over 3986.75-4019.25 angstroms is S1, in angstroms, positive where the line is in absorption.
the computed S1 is -2.7 angstroms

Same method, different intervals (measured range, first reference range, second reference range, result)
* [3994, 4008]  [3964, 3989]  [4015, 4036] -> -3.4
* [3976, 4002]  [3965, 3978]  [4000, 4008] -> -4.0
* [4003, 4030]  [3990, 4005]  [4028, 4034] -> -1.0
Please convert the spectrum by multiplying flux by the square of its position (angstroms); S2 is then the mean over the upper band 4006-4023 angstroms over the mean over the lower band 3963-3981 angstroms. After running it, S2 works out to 2.25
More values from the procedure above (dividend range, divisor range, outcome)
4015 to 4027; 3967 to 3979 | 2.39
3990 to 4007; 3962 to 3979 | 2.23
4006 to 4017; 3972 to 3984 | 1.71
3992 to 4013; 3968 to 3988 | 1.69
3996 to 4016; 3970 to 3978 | 2.17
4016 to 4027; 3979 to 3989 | 1.40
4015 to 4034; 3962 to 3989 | 1.88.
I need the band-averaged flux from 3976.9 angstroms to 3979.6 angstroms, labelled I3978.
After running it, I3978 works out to 8.24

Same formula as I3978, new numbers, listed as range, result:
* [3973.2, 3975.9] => 6.69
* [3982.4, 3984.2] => 10.6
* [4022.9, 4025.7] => 14.7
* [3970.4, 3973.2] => 5.31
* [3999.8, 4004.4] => 13.7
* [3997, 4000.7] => 13.9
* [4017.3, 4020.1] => 14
